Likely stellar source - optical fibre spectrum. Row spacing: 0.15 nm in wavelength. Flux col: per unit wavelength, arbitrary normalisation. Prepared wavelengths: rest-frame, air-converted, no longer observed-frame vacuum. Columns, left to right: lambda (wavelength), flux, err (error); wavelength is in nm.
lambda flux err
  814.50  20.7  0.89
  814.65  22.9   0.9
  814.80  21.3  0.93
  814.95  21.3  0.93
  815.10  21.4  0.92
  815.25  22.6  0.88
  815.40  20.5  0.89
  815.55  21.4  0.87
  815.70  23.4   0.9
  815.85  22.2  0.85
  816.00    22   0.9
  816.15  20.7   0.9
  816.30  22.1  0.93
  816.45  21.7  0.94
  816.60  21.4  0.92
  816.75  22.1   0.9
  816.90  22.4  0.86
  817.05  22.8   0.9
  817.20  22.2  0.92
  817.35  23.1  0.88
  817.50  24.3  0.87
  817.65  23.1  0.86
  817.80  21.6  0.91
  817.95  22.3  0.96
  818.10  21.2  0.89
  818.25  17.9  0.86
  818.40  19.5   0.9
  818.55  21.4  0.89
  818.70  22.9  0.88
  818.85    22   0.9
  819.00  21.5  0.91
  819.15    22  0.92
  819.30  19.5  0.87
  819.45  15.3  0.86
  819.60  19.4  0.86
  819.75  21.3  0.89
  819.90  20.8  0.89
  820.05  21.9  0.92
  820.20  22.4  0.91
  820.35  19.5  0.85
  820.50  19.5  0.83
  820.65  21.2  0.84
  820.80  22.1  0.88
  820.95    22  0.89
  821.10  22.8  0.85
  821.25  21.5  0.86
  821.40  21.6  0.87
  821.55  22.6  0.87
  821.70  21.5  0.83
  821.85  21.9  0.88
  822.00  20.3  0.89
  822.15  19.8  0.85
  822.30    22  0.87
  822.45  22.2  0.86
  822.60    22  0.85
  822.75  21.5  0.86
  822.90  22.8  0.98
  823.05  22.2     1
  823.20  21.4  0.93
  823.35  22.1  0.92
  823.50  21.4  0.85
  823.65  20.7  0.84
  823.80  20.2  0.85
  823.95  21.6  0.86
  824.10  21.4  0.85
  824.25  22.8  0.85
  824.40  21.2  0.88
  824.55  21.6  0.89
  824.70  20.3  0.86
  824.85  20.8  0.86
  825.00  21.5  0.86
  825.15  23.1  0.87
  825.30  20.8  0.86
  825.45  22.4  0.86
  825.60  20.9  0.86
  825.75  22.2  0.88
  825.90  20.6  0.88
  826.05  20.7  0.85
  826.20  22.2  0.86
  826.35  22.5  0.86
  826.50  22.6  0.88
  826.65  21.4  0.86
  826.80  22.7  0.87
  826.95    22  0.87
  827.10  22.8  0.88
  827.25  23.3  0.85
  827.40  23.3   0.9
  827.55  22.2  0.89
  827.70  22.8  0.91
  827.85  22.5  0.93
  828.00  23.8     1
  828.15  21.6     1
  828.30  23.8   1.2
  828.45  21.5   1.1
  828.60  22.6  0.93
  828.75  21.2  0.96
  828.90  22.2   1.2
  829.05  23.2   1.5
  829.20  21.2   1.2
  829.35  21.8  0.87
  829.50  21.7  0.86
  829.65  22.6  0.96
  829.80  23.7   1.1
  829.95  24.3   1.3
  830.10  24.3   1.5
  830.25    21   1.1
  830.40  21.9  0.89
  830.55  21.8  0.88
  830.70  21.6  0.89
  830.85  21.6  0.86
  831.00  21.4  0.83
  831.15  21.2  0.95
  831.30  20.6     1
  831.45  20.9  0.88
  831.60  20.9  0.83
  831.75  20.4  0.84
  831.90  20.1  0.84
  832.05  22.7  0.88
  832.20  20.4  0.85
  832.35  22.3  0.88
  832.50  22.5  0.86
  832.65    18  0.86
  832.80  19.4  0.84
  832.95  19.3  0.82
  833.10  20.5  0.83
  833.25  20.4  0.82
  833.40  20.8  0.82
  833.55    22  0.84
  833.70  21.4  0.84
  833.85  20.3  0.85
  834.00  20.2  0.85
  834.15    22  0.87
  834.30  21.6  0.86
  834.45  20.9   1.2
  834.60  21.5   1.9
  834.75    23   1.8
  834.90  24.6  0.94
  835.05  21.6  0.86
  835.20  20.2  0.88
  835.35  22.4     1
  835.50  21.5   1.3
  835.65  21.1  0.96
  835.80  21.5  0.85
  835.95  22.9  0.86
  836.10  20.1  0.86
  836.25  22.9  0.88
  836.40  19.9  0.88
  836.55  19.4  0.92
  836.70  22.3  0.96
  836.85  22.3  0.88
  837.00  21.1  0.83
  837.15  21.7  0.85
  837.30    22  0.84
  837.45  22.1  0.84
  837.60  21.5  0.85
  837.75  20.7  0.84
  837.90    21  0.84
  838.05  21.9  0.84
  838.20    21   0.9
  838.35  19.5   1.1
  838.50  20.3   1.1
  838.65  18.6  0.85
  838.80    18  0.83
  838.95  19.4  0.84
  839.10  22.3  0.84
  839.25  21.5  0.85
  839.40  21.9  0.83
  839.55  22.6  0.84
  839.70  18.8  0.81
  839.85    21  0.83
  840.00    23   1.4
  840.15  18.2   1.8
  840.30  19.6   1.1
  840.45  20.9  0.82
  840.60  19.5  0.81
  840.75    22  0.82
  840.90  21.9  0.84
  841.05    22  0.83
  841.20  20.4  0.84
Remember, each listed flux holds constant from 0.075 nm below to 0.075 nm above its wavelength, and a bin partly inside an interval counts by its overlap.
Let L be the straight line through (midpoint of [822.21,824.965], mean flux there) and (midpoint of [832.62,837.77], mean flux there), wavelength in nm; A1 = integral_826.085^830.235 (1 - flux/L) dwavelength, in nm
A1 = -0.213 nm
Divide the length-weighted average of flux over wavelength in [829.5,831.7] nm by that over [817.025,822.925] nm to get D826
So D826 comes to 1.0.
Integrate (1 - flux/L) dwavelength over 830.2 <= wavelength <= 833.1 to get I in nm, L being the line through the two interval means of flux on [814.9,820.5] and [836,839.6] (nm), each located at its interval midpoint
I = 0.026 nm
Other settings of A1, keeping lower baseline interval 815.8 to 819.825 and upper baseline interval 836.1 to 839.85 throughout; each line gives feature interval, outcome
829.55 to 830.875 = -0.09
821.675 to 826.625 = -0.07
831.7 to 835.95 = -0.04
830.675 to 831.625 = 0.00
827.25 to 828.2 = -0.07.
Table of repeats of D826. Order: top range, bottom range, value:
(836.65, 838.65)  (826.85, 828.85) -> 0.94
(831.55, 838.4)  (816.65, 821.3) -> 0.99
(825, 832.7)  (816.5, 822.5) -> 1.03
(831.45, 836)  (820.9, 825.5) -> 0.98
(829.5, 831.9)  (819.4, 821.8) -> 1.04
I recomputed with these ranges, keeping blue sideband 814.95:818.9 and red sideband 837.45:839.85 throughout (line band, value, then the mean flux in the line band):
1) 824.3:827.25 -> -0.05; 21.8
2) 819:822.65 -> 0.10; 21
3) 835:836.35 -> -0.05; 21.5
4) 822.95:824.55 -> 0.00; 21.5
